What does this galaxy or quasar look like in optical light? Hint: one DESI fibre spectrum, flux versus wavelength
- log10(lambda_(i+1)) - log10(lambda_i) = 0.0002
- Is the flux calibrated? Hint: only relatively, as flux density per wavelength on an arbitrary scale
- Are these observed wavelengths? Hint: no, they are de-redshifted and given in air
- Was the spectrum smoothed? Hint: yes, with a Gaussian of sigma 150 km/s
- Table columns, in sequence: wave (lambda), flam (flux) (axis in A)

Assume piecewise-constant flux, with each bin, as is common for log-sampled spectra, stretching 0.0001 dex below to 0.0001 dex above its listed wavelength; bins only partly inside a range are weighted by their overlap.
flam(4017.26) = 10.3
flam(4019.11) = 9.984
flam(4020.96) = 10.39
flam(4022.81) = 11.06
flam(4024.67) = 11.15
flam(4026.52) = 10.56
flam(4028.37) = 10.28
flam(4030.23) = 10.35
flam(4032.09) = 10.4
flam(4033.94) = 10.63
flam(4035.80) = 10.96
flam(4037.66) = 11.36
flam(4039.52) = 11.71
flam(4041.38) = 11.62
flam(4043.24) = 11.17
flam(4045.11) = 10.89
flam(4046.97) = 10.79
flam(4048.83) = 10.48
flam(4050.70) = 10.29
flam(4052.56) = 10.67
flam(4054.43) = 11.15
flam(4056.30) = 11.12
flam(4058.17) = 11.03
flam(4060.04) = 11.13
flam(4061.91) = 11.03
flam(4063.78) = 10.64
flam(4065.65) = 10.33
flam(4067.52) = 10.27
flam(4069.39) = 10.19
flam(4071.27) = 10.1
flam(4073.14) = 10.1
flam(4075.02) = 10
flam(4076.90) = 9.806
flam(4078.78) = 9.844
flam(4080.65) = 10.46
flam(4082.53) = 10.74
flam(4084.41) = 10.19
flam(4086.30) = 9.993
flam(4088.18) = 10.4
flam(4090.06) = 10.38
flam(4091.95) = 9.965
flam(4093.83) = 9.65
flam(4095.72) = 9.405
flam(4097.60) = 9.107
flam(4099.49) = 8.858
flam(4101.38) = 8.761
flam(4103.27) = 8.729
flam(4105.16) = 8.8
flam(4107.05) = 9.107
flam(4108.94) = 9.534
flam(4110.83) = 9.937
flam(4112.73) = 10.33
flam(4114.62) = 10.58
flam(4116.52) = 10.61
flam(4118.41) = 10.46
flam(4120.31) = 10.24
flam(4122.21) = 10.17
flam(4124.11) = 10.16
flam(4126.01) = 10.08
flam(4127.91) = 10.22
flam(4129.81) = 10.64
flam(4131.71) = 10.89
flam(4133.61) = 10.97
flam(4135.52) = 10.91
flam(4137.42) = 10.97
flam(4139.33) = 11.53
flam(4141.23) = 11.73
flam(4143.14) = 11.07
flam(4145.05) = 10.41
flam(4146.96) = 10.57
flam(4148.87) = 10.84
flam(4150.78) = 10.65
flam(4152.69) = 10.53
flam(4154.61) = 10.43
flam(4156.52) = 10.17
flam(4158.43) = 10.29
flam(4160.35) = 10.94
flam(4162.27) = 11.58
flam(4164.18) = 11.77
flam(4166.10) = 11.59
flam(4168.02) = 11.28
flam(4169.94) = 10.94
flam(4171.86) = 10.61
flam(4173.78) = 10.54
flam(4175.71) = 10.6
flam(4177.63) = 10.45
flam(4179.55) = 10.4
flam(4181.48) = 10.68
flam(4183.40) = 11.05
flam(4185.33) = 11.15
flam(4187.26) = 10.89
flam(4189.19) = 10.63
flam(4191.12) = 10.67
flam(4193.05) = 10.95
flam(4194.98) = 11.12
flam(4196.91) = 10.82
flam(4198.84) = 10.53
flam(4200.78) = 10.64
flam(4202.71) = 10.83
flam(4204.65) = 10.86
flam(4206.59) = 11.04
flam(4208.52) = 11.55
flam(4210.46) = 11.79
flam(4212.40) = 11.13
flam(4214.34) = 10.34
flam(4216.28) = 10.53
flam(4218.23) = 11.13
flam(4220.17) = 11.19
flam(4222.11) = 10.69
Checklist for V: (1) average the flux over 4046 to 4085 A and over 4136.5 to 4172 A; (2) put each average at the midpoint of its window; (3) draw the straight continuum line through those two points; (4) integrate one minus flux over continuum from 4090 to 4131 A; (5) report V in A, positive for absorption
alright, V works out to 3.55 A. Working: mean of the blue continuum 10.5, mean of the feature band 9.8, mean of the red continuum 10.9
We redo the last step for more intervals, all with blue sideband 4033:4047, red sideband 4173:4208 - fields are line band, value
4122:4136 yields 0.55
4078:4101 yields 2.40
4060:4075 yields 0.93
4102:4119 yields 1.90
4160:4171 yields -0.53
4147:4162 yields 0.38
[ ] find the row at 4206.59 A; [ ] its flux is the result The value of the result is 11.04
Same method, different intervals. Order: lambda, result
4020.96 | 10.39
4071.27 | 10.1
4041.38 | 11.62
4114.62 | 10.58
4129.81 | 10.64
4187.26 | 10.89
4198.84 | 10.53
